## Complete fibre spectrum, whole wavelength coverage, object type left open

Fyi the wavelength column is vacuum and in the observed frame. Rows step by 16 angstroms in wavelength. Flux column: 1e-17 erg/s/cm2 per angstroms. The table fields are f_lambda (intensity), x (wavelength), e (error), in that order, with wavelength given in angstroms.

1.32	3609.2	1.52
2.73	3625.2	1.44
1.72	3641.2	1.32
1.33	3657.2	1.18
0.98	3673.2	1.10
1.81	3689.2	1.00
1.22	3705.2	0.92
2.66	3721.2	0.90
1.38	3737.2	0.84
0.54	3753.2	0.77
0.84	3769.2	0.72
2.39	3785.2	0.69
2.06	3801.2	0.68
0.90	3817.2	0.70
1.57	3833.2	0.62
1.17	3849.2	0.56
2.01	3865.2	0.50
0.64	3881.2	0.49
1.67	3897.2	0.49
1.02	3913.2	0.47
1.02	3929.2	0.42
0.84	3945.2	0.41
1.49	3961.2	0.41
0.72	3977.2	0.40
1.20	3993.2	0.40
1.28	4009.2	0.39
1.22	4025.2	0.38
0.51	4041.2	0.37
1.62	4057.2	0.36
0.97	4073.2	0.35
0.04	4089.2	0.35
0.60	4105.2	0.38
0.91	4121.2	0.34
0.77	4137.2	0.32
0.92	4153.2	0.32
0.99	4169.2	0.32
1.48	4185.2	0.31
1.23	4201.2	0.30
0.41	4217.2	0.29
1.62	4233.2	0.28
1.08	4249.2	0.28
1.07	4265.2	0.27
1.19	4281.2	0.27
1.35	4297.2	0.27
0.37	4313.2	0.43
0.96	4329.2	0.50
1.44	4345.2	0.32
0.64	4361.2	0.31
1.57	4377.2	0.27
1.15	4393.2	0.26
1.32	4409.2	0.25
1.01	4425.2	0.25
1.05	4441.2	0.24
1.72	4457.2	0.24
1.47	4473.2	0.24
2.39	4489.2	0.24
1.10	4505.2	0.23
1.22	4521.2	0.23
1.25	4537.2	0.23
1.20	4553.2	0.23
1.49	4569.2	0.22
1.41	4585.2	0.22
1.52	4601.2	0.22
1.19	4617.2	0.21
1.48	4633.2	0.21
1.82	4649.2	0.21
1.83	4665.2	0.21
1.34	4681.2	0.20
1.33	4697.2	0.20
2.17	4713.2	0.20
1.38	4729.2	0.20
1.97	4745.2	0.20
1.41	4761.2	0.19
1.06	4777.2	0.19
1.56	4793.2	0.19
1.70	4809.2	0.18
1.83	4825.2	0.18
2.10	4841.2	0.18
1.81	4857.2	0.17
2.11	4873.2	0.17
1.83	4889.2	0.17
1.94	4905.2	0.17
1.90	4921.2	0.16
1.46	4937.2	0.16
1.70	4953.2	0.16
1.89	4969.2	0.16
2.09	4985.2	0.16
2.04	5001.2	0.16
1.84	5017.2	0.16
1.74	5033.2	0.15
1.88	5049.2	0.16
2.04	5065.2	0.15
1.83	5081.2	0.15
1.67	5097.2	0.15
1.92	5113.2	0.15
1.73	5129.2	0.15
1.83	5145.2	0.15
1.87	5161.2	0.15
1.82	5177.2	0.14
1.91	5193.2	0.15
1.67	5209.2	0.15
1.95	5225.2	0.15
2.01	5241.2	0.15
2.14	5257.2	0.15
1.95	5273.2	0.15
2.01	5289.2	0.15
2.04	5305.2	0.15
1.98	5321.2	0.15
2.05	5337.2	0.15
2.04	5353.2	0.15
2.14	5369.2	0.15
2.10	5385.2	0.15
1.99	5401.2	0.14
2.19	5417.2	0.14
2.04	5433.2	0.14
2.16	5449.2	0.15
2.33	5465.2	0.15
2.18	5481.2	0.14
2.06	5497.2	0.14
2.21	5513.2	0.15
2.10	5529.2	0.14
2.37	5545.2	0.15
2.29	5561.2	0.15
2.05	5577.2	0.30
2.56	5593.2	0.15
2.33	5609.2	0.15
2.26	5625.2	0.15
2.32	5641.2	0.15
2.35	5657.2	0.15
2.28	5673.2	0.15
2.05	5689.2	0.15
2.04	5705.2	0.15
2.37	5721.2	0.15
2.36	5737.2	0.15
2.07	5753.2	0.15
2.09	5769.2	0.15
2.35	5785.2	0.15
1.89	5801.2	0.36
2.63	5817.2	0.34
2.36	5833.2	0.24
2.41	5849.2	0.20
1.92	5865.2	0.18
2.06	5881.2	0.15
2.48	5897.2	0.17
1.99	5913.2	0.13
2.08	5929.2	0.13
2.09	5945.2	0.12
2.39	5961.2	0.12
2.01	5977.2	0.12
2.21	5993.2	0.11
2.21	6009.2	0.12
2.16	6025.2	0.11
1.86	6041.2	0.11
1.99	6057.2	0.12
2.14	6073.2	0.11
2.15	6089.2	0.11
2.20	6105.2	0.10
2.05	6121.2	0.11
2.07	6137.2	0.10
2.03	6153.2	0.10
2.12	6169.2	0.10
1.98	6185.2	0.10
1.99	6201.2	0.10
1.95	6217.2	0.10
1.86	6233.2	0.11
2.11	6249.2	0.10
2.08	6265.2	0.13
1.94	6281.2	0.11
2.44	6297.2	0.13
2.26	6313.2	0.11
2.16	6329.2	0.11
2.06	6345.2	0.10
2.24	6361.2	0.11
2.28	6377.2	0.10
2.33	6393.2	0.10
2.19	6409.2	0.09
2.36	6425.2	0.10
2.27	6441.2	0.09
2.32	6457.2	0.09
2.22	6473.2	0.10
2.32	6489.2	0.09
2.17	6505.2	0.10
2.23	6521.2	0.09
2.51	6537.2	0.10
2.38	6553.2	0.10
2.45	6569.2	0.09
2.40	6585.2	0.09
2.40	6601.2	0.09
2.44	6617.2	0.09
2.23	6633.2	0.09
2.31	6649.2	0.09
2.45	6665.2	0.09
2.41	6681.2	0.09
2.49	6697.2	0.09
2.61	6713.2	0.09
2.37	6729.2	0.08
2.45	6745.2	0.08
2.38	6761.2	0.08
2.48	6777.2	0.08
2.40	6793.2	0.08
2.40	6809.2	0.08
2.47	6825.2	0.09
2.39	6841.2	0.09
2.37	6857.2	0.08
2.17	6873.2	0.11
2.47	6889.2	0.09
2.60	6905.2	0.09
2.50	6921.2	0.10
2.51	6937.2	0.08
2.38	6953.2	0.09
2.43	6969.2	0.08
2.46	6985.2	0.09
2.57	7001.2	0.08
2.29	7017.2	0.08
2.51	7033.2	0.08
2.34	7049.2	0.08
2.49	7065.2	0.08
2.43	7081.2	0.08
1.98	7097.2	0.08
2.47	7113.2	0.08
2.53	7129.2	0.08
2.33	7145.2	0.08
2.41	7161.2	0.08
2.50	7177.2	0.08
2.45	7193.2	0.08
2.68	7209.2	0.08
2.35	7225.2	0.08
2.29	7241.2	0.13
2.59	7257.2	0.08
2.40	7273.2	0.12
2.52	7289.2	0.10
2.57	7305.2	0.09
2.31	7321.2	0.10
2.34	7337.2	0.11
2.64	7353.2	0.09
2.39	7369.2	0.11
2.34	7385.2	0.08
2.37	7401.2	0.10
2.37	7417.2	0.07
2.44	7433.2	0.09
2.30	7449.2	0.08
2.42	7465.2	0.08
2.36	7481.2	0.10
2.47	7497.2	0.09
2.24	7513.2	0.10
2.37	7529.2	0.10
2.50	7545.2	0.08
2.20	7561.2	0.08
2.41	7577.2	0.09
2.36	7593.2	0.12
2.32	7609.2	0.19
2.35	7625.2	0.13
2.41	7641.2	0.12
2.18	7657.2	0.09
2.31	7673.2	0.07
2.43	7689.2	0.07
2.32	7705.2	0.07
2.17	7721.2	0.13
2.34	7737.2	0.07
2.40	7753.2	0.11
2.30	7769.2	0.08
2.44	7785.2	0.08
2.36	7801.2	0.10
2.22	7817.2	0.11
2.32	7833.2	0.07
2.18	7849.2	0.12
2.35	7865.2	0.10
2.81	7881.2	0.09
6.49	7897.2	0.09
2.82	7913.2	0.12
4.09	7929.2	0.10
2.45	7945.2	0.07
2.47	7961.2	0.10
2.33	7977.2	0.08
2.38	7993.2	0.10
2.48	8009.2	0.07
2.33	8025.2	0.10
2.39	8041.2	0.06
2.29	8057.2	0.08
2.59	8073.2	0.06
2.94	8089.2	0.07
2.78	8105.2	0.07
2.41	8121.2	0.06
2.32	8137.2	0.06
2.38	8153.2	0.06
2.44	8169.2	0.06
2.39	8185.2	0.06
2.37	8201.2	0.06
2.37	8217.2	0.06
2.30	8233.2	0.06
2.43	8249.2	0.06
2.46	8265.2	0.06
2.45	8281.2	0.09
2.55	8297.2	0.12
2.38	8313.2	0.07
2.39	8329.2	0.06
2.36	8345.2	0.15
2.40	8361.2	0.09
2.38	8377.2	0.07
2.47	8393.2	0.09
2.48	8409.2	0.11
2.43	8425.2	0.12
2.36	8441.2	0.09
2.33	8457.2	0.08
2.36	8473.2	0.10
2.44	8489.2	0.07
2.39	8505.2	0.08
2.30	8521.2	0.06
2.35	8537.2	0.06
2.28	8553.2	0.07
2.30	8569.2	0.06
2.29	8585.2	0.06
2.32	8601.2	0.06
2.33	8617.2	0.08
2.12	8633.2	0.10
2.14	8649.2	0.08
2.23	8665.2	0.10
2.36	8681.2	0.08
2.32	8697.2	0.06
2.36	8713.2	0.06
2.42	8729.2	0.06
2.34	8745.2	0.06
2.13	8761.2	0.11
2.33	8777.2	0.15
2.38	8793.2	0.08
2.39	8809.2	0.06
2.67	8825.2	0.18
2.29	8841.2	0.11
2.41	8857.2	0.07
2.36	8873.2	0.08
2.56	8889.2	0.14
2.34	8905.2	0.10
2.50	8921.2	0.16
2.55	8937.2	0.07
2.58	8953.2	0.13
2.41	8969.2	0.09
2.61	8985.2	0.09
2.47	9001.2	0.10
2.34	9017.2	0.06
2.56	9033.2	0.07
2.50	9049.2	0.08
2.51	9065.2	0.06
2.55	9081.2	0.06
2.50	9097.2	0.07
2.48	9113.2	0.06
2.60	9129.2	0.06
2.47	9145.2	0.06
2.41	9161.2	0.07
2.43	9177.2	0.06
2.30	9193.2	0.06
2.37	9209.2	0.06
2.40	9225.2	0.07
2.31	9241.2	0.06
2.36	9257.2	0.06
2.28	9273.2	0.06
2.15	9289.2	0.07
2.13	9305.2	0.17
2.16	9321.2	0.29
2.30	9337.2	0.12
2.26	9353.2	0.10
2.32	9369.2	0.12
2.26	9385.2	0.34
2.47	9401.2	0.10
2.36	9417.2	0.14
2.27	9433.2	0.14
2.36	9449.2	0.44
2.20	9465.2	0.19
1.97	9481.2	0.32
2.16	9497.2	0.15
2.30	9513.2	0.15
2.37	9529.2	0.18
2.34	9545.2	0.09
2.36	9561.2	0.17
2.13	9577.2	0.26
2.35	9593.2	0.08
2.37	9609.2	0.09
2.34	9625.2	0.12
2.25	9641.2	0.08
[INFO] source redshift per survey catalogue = 0.203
